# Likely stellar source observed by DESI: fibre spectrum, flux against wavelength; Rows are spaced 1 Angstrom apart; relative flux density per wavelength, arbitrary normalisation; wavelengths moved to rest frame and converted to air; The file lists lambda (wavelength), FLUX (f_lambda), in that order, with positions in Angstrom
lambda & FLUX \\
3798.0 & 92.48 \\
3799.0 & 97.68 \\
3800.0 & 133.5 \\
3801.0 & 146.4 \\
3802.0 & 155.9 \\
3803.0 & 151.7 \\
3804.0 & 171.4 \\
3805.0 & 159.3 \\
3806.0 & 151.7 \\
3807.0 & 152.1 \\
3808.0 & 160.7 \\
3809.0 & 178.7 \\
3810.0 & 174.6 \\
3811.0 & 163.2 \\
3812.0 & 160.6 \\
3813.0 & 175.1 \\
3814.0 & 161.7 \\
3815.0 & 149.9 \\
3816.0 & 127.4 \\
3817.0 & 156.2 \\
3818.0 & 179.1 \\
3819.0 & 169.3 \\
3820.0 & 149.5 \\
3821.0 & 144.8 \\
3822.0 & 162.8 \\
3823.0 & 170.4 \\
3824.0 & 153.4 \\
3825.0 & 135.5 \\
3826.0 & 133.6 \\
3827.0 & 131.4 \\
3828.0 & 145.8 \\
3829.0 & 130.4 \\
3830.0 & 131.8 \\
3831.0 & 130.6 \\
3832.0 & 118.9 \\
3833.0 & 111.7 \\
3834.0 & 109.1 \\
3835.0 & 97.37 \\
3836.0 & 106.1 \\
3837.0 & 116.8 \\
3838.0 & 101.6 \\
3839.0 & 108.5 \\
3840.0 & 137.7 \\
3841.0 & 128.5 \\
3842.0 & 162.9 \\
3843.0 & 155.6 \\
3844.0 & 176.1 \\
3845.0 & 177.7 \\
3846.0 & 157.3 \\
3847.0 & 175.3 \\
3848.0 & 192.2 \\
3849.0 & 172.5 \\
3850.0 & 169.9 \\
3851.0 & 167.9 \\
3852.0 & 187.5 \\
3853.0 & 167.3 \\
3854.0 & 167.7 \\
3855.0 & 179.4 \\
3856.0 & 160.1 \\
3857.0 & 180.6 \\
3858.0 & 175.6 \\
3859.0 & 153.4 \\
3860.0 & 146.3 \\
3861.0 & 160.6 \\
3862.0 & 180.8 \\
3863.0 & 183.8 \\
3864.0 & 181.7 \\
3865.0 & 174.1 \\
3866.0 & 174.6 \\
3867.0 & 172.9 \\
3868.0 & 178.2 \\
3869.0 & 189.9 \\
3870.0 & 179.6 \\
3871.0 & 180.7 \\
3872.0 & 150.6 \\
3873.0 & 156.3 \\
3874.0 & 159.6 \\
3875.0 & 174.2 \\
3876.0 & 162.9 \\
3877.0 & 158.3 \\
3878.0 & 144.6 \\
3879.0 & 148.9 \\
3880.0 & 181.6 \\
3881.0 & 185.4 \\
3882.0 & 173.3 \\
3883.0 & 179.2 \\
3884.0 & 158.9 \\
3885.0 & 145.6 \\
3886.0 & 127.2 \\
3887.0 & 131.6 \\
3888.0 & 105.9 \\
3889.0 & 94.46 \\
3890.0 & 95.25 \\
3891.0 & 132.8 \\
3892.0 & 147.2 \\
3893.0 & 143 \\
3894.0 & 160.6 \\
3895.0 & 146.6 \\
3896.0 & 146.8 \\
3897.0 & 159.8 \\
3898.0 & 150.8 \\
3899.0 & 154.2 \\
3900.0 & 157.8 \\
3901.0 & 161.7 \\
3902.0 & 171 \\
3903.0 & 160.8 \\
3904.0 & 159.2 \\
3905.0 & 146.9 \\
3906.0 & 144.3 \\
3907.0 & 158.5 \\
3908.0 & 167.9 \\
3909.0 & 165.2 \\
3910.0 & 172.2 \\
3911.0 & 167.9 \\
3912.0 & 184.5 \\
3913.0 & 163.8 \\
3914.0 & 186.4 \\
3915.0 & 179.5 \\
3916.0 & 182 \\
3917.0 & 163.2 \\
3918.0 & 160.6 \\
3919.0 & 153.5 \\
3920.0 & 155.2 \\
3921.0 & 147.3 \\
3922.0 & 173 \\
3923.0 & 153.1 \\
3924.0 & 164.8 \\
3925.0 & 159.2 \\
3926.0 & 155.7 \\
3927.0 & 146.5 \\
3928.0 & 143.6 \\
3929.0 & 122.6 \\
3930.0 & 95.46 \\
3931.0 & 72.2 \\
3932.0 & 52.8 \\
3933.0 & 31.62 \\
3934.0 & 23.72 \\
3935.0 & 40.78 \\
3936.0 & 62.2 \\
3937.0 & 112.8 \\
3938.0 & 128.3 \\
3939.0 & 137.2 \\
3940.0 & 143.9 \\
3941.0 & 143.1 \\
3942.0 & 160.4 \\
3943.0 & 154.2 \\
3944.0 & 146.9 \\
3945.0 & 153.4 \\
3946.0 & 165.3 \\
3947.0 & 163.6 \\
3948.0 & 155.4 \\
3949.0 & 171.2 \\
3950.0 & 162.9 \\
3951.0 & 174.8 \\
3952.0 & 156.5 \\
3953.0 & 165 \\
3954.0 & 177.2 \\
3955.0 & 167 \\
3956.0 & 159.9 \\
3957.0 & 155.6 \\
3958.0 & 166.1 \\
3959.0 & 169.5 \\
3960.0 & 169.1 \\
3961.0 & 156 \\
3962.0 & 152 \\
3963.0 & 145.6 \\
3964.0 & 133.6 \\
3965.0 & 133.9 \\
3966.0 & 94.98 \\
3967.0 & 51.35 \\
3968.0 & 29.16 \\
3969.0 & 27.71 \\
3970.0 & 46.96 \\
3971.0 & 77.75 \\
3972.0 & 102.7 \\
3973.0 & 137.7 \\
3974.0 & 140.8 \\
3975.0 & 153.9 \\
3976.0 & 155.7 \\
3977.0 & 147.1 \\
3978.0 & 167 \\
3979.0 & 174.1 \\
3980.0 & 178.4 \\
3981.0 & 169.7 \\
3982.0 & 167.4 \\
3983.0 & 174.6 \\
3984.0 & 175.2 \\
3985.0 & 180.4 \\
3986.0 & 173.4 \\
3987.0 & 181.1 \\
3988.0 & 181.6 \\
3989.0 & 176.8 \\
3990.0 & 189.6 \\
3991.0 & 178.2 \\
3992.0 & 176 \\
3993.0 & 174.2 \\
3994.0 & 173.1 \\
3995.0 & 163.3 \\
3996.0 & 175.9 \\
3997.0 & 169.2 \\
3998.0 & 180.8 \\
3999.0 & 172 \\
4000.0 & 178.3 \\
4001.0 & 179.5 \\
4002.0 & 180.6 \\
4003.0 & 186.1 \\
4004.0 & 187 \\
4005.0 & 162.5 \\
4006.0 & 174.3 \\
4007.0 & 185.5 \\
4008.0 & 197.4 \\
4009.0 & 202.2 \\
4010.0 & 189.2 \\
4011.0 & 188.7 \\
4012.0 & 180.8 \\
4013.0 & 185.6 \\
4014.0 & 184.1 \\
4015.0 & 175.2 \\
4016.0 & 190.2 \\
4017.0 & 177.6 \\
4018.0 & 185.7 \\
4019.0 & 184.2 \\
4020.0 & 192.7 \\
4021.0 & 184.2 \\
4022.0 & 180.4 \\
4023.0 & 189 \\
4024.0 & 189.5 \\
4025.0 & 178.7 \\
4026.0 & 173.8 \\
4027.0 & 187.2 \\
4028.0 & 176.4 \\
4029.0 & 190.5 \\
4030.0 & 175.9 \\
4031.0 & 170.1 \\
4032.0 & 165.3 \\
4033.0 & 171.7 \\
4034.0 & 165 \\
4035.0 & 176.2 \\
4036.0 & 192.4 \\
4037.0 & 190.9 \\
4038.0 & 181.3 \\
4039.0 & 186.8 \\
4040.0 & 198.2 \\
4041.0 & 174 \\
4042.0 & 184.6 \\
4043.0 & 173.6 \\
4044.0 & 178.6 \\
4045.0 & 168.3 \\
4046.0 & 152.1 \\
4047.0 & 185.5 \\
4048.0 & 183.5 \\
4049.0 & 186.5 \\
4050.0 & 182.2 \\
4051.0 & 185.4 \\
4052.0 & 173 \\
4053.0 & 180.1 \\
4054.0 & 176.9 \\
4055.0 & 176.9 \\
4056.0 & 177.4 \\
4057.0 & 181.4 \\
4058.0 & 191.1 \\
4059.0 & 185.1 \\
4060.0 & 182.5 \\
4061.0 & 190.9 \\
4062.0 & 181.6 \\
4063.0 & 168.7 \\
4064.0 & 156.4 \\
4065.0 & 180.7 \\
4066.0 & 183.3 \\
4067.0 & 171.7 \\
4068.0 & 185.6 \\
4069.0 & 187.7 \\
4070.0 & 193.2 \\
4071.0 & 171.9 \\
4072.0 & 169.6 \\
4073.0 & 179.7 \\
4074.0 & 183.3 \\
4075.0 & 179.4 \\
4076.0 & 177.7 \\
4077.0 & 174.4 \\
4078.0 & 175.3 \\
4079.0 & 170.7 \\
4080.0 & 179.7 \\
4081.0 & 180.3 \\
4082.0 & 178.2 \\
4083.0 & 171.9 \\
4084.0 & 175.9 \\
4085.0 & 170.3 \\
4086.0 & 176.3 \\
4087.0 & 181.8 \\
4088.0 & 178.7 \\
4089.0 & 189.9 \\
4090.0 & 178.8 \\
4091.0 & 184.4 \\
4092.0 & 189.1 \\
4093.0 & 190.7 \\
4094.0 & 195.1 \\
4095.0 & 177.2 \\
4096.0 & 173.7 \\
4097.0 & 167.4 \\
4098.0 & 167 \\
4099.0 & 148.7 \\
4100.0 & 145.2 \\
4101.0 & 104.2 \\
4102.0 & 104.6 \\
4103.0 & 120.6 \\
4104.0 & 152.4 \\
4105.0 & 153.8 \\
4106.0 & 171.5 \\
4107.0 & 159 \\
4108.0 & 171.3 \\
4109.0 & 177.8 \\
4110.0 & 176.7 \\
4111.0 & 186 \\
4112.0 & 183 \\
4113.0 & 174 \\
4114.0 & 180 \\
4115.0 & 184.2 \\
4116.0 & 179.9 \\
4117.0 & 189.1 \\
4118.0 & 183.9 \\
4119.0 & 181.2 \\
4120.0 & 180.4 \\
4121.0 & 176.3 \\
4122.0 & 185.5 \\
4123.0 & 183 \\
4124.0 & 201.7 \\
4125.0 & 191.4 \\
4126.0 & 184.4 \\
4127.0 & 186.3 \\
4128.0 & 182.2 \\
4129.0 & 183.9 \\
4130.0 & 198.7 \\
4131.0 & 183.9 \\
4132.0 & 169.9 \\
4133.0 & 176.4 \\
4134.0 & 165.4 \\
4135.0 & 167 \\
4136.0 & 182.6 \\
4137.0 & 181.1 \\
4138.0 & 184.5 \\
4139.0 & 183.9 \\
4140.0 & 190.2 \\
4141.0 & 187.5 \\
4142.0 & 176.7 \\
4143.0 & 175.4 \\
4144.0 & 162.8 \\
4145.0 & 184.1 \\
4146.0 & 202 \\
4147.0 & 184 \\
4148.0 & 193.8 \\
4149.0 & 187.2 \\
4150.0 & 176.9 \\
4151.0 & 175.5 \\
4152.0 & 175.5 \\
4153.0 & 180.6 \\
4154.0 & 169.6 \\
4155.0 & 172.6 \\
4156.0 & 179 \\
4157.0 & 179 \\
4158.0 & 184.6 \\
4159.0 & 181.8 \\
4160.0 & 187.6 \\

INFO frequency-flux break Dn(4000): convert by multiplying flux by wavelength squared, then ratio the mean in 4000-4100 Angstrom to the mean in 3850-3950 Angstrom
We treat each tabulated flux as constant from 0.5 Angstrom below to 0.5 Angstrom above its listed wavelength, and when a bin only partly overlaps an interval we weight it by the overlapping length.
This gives 1.28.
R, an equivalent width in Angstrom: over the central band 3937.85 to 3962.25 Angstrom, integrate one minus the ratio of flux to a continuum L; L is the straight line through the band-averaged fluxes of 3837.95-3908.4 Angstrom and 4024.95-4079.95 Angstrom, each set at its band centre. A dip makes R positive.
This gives 1.29 Angstrom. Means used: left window 159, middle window 159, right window 179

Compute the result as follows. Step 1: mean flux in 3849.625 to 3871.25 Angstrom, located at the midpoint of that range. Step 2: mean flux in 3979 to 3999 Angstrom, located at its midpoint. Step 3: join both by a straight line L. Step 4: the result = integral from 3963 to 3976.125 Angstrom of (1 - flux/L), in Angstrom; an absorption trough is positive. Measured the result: 5.7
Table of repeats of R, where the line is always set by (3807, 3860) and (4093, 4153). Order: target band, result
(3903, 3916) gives -0.7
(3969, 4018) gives -0.9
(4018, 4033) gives -1.2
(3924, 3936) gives 4.7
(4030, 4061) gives -1.9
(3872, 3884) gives -0.7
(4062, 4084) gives -0.8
